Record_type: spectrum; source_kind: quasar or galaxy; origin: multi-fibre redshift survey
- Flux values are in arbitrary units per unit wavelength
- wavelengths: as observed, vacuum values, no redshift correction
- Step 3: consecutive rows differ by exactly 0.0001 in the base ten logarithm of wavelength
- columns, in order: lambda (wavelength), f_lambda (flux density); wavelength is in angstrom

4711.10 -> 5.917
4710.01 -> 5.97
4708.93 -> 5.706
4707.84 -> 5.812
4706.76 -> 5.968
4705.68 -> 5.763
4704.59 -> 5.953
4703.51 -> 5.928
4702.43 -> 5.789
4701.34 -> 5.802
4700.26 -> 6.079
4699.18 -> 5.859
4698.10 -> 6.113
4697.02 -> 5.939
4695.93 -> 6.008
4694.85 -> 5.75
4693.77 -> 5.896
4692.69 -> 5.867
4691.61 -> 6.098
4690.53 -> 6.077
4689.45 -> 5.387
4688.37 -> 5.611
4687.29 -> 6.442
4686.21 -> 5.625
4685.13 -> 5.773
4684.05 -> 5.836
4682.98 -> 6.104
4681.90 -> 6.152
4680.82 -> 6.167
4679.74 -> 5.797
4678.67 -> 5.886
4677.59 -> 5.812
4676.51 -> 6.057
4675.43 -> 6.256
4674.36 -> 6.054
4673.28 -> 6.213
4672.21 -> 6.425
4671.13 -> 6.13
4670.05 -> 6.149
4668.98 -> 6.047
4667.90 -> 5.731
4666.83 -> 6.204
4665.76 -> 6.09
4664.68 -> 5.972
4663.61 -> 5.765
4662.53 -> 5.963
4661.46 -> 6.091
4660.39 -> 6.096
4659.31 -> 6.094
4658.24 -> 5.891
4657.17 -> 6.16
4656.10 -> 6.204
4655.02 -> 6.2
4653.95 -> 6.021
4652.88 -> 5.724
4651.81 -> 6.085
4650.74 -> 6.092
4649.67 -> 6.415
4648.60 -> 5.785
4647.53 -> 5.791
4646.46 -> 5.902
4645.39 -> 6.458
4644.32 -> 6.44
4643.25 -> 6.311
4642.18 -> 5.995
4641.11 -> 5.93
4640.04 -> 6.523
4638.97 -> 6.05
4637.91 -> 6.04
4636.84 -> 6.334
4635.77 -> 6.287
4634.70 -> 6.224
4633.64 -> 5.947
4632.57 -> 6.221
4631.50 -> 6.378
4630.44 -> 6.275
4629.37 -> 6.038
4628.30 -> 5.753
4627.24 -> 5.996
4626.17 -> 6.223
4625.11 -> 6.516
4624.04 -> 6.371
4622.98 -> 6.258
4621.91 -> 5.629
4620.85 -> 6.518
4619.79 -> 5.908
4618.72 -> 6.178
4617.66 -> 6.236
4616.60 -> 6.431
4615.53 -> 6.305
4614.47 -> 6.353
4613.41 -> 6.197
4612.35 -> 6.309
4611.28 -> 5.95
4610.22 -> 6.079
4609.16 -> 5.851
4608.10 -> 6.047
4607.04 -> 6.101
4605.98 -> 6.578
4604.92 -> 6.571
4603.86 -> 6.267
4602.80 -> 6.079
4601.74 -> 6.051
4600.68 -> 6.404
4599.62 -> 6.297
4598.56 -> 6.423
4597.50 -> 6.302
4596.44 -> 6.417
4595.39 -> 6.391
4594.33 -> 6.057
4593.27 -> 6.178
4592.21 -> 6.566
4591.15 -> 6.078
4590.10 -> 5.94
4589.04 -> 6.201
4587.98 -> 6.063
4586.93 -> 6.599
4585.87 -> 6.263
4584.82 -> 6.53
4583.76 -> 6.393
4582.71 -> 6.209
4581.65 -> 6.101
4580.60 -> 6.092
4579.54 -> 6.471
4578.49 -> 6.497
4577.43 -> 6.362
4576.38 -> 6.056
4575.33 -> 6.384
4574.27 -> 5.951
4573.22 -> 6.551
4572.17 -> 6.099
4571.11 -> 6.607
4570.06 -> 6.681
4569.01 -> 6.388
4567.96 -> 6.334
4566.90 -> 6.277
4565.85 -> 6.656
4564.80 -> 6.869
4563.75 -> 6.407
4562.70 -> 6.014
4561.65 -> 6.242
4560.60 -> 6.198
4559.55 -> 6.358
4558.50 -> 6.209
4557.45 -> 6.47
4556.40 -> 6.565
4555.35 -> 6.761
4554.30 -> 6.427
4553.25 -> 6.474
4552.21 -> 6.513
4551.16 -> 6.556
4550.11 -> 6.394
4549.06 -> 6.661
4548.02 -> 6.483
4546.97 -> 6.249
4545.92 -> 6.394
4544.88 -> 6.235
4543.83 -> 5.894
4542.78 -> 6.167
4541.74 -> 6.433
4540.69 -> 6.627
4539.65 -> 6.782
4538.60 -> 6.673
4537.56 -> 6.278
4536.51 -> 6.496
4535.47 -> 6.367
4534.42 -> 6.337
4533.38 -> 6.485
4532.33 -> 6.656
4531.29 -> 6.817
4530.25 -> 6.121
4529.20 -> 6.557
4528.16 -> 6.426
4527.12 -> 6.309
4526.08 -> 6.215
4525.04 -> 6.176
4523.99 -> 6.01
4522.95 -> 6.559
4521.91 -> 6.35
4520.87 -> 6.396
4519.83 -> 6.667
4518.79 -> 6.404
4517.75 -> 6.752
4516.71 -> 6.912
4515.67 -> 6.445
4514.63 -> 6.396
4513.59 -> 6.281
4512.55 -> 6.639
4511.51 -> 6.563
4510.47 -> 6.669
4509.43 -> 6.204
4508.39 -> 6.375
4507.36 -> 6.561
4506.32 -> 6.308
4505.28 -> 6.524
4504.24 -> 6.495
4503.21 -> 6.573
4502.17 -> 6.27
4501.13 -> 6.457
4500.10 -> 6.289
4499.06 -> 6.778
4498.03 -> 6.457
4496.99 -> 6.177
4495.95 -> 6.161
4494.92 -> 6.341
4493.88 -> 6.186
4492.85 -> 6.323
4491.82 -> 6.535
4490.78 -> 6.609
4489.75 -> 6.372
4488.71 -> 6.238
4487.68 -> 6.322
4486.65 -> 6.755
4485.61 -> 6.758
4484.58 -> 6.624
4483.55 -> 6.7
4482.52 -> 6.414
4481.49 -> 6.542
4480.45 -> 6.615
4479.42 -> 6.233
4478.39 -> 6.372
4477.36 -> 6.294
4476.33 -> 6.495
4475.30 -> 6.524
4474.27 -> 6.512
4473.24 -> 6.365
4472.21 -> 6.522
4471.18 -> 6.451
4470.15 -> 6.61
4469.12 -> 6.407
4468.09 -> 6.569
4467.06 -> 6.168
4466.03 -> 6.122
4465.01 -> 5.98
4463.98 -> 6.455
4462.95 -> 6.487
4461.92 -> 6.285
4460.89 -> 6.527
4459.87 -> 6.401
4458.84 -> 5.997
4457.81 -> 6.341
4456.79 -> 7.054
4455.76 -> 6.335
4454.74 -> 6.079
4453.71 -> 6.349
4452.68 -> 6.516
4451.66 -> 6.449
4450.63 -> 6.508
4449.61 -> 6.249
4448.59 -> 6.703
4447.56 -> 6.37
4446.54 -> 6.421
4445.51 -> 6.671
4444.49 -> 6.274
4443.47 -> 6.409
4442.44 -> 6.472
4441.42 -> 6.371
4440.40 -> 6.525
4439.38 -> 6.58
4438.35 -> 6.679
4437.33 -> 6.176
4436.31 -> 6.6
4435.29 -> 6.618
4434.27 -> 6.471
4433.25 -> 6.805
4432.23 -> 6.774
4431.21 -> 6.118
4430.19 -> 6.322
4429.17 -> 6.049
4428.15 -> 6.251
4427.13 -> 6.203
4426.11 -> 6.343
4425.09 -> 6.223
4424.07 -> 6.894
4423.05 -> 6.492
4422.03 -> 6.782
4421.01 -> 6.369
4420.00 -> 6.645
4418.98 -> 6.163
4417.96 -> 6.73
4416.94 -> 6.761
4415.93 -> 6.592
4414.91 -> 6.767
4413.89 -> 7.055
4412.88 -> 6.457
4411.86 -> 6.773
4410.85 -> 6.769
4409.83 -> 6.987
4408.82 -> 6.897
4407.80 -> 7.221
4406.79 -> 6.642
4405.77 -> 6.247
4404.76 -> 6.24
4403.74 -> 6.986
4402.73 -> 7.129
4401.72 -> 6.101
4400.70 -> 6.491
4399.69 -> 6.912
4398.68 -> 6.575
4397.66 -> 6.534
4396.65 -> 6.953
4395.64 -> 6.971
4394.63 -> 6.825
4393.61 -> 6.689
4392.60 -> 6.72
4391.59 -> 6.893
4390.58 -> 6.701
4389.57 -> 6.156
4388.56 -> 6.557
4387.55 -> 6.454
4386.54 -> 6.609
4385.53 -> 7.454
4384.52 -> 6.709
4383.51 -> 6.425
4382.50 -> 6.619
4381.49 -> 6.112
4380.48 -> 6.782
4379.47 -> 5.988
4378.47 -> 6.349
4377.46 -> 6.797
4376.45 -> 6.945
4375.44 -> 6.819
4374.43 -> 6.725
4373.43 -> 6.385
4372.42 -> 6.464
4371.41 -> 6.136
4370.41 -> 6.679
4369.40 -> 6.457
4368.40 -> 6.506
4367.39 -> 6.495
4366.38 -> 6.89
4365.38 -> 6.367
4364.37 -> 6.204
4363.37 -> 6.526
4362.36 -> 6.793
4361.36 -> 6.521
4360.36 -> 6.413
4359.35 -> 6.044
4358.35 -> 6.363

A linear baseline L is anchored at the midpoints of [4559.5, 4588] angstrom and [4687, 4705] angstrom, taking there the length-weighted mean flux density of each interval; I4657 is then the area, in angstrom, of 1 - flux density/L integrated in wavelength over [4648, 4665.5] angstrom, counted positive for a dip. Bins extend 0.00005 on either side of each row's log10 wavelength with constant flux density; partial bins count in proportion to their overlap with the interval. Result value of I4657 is 0.0 angstrom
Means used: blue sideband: 6.35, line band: 6.03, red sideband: 5.91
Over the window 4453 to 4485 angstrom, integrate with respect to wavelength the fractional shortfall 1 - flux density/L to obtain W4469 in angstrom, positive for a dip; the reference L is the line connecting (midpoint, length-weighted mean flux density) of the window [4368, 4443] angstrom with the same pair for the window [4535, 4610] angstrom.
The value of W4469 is 0.4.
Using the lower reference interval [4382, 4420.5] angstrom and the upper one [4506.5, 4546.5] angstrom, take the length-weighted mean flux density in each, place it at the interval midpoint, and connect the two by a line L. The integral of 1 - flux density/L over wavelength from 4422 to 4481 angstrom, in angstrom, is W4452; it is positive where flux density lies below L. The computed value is 1.5 angstrom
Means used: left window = 6.69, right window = 6.44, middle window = 6.42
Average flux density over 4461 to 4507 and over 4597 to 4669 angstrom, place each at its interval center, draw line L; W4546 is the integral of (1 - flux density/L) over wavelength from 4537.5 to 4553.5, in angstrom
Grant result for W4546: -0.3 angstrom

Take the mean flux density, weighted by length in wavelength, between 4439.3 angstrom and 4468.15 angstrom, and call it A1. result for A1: 6.4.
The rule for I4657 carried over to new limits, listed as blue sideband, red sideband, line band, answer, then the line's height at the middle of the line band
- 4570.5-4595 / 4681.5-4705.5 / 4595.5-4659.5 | -0.5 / 6.13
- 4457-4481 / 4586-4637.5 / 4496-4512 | -0.2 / 6.35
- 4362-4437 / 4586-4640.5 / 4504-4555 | -0.6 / 6.36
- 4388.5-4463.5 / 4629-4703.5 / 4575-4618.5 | -0.5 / 6.19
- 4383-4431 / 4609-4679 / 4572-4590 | -0.1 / 6.25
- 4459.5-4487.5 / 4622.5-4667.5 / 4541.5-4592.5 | -0.7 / 6.27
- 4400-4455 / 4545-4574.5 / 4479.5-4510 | 0.2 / 6.48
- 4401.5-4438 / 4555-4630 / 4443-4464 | 0.3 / 6.52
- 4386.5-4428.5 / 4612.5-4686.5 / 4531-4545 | -0.2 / 6.35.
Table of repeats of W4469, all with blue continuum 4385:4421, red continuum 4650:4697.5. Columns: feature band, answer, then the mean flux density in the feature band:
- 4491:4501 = 0.14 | 6.37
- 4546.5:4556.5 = -0.30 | 6.51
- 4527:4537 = -0.15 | 6.46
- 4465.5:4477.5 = 0.18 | 6.43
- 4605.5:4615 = 0.01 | 6.16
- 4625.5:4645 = -0.22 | 6.17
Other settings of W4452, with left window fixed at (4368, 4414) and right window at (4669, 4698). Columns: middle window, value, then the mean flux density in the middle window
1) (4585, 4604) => -0.22 angstrom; 6.26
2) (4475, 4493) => -0.14 angstrom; 6.49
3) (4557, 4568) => -0.19 angstrom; 6.37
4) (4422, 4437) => 0.25 angstrom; 6.45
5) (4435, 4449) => 0.10 angstrom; 6.49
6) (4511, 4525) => -0.26 angstrom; 6.48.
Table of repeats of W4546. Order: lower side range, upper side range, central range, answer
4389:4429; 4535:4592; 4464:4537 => 0.5 angstrom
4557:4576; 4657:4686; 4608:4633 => 0.1 angstrom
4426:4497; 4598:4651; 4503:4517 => -0.3 angstrom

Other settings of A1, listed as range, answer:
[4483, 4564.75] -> 6.44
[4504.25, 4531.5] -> 6.44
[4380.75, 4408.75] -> 6.67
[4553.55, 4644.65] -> 6.27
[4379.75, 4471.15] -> 6.54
